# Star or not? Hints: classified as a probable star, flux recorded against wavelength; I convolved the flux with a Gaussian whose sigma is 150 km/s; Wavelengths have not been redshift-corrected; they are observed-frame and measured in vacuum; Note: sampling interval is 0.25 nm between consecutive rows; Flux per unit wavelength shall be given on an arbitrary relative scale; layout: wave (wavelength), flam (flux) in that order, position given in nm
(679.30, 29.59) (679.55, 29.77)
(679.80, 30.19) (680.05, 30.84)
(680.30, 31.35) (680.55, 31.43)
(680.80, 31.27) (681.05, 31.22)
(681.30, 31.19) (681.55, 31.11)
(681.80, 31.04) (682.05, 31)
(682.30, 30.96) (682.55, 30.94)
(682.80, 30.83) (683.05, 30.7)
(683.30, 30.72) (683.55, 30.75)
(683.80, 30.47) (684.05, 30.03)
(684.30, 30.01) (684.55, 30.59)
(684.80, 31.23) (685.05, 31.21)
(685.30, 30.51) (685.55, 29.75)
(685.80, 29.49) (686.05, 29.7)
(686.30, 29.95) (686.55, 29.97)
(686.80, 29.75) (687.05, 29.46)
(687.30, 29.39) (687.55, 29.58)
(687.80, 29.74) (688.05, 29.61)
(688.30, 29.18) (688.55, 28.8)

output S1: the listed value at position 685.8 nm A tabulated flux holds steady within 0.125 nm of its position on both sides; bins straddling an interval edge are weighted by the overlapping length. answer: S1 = 29.49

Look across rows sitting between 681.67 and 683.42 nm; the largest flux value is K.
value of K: 31.04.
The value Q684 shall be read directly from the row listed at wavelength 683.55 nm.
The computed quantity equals 30.75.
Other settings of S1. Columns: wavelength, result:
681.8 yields 31.04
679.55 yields 29.77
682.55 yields 30.94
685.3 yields 30.51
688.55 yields 28.8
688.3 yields 29.18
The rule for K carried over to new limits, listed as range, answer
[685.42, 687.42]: 29.97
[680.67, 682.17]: 31.27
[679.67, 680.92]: 31.43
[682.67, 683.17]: 30.83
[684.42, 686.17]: 31.23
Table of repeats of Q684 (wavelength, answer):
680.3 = 31.35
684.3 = 30.01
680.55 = 31.43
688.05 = 29.61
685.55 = 29.75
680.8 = 31.27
